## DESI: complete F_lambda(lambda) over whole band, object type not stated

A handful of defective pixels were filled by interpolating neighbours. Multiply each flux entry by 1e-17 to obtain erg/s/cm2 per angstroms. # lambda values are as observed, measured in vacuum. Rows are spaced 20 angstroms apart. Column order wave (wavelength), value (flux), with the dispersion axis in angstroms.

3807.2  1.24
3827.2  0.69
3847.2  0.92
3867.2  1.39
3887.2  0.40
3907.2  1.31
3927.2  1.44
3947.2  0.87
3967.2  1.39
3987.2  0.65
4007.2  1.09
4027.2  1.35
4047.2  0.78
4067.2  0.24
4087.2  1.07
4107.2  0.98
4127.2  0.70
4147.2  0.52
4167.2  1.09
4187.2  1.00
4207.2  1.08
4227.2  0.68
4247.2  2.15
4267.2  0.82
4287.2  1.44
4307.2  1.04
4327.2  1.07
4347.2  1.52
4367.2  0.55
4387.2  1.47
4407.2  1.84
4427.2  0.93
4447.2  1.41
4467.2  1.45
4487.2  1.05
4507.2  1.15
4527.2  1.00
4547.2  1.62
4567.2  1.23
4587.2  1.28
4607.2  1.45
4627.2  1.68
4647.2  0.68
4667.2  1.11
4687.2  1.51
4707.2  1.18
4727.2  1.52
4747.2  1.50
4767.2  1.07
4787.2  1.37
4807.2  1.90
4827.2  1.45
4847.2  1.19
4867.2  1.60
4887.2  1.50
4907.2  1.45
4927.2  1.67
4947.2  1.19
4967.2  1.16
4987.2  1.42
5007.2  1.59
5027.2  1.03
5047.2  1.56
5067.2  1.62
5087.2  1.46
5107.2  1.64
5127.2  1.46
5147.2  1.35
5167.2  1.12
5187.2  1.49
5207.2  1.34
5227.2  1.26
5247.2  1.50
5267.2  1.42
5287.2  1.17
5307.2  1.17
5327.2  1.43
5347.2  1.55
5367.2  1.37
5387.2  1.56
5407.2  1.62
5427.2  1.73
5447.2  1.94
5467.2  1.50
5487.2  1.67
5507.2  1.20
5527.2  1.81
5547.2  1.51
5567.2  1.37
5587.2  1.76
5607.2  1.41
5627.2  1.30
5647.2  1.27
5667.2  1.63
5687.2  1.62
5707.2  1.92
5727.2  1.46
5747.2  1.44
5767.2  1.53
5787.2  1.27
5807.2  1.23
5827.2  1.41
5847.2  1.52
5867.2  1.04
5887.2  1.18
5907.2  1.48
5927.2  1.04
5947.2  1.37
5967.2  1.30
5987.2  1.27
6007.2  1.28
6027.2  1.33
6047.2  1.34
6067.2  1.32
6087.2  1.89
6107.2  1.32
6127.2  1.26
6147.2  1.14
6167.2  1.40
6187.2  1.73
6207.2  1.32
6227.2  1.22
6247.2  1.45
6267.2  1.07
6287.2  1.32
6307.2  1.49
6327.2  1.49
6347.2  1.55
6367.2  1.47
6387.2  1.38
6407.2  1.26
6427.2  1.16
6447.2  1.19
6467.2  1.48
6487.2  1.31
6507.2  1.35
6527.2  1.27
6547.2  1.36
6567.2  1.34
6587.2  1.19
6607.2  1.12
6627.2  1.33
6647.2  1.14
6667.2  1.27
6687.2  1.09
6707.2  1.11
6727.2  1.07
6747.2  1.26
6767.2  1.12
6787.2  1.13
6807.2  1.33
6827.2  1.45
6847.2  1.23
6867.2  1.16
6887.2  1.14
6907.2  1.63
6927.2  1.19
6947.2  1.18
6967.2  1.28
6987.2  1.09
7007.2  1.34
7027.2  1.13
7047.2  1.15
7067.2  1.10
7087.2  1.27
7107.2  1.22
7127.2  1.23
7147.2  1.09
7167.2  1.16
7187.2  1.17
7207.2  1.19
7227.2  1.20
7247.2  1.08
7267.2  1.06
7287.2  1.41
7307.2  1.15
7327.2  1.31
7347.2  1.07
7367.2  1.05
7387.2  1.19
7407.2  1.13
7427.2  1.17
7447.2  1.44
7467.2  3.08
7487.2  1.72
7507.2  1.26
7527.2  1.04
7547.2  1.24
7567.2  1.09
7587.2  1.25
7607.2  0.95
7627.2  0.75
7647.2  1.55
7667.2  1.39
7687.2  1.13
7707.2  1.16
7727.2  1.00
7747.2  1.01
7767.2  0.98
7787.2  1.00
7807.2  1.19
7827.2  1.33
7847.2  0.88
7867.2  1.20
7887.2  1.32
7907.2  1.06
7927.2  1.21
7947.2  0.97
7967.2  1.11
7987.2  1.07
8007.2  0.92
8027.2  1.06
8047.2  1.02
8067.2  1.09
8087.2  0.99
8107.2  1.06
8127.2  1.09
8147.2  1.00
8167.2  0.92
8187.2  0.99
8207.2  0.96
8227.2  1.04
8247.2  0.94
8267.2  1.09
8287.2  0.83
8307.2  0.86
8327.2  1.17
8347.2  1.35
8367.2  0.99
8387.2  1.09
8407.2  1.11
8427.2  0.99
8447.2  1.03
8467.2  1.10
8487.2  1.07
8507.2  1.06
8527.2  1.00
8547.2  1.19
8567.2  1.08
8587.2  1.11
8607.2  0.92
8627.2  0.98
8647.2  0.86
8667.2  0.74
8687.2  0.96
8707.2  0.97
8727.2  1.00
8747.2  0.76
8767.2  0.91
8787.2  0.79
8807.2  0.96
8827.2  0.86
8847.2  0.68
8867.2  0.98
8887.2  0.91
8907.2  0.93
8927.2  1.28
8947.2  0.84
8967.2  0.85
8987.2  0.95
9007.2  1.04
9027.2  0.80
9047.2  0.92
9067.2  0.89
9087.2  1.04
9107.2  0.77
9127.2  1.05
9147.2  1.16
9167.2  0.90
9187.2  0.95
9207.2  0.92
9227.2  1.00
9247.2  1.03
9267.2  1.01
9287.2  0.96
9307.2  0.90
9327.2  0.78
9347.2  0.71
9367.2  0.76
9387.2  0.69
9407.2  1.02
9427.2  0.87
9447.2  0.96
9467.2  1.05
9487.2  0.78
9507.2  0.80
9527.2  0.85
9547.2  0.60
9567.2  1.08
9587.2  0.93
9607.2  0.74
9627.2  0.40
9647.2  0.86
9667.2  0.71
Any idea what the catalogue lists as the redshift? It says 0.138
